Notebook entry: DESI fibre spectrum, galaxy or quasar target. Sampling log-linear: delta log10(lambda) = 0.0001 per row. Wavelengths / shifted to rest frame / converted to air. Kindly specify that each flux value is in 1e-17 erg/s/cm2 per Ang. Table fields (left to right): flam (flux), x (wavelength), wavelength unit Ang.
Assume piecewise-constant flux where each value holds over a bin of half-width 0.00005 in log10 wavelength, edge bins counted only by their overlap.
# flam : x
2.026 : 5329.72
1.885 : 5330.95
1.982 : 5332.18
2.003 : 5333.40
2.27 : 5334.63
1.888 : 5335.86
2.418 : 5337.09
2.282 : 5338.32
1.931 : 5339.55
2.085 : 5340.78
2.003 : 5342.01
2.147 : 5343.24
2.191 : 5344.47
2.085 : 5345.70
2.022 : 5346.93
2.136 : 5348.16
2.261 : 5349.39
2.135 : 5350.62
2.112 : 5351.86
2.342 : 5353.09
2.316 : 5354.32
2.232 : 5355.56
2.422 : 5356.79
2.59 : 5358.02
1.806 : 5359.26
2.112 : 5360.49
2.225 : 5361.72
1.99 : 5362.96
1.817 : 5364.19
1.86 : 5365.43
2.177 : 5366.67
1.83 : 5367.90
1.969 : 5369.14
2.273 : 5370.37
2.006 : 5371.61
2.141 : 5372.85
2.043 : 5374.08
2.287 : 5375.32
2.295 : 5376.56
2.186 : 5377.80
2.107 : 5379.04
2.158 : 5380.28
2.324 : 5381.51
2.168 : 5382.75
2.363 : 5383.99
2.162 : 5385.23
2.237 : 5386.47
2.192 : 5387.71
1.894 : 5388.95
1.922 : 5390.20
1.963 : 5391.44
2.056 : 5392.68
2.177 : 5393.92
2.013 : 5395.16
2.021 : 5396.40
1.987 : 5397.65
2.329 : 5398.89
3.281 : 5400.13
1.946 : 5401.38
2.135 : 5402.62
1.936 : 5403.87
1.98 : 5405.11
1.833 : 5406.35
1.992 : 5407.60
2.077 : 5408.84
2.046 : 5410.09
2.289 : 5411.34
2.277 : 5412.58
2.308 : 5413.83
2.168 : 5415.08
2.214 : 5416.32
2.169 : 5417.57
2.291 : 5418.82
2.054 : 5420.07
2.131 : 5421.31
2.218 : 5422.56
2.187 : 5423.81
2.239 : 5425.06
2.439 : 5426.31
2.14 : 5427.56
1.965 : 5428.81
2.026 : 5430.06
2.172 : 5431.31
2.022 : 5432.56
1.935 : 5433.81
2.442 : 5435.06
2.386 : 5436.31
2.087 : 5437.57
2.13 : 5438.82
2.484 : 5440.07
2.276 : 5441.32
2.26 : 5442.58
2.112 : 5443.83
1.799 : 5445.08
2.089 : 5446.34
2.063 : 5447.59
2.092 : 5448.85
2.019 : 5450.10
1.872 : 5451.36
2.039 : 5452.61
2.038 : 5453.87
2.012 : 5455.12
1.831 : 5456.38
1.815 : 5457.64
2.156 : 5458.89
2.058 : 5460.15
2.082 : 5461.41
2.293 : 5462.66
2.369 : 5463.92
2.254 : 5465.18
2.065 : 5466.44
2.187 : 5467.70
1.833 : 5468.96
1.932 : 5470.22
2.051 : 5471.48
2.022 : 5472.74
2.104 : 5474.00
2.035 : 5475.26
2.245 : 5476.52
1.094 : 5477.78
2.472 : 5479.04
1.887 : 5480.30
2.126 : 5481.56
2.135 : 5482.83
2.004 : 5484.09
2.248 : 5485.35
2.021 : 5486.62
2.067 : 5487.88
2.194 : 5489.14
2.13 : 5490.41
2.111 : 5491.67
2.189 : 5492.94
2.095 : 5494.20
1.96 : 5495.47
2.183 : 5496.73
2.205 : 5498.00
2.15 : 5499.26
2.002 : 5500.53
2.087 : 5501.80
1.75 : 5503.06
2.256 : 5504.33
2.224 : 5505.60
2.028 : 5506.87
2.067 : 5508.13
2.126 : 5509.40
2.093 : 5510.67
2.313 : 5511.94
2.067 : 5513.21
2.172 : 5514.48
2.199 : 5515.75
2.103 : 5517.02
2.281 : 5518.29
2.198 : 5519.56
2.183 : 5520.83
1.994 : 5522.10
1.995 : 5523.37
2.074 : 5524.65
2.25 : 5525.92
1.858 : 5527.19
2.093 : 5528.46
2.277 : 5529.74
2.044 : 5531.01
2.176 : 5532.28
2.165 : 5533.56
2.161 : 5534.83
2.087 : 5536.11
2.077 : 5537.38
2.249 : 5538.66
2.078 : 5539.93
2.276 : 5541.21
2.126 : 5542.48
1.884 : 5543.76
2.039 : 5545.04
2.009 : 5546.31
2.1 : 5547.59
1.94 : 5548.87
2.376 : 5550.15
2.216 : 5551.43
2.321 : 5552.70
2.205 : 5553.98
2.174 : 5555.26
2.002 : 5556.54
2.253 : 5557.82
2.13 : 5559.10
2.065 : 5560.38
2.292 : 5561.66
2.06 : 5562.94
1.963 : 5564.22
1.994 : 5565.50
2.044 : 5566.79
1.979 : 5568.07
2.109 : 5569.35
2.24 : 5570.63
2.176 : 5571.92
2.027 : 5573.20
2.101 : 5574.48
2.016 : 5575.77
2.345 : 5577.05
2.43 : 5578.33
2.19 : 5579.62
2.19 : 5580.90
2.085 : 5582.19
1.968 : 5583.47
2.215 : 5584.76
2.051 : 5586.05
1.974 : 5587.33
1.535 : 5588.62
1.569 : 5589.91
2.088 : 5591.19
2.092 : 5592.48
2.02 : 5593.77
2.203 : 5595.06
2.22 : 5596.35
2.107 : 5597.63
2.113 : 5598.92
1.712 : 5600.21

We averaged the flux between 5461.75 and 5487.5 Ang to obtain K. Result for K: 2.07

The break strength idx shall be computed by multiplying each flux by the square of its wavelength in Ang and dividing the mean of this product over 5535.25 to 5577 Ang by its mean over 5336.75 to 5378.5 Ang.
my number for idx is 1.1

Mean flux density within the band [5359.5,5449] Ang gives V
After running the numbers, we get 2.14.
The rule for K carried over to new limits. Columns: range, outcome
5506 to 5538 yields 2.12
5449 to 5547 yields 2.09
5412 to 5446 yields 2.18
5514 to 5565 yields 2.13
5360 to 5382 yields 2.1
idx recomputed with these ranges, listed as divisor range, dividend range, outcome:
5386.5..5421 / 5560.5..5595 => 1.03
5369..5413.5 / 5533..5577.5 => 1.05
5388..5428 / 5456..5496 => 0.99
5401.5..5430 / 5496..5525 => 1.03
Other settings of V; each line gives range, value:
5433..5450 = 2.16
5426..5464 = 2.11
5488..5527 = 2.12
